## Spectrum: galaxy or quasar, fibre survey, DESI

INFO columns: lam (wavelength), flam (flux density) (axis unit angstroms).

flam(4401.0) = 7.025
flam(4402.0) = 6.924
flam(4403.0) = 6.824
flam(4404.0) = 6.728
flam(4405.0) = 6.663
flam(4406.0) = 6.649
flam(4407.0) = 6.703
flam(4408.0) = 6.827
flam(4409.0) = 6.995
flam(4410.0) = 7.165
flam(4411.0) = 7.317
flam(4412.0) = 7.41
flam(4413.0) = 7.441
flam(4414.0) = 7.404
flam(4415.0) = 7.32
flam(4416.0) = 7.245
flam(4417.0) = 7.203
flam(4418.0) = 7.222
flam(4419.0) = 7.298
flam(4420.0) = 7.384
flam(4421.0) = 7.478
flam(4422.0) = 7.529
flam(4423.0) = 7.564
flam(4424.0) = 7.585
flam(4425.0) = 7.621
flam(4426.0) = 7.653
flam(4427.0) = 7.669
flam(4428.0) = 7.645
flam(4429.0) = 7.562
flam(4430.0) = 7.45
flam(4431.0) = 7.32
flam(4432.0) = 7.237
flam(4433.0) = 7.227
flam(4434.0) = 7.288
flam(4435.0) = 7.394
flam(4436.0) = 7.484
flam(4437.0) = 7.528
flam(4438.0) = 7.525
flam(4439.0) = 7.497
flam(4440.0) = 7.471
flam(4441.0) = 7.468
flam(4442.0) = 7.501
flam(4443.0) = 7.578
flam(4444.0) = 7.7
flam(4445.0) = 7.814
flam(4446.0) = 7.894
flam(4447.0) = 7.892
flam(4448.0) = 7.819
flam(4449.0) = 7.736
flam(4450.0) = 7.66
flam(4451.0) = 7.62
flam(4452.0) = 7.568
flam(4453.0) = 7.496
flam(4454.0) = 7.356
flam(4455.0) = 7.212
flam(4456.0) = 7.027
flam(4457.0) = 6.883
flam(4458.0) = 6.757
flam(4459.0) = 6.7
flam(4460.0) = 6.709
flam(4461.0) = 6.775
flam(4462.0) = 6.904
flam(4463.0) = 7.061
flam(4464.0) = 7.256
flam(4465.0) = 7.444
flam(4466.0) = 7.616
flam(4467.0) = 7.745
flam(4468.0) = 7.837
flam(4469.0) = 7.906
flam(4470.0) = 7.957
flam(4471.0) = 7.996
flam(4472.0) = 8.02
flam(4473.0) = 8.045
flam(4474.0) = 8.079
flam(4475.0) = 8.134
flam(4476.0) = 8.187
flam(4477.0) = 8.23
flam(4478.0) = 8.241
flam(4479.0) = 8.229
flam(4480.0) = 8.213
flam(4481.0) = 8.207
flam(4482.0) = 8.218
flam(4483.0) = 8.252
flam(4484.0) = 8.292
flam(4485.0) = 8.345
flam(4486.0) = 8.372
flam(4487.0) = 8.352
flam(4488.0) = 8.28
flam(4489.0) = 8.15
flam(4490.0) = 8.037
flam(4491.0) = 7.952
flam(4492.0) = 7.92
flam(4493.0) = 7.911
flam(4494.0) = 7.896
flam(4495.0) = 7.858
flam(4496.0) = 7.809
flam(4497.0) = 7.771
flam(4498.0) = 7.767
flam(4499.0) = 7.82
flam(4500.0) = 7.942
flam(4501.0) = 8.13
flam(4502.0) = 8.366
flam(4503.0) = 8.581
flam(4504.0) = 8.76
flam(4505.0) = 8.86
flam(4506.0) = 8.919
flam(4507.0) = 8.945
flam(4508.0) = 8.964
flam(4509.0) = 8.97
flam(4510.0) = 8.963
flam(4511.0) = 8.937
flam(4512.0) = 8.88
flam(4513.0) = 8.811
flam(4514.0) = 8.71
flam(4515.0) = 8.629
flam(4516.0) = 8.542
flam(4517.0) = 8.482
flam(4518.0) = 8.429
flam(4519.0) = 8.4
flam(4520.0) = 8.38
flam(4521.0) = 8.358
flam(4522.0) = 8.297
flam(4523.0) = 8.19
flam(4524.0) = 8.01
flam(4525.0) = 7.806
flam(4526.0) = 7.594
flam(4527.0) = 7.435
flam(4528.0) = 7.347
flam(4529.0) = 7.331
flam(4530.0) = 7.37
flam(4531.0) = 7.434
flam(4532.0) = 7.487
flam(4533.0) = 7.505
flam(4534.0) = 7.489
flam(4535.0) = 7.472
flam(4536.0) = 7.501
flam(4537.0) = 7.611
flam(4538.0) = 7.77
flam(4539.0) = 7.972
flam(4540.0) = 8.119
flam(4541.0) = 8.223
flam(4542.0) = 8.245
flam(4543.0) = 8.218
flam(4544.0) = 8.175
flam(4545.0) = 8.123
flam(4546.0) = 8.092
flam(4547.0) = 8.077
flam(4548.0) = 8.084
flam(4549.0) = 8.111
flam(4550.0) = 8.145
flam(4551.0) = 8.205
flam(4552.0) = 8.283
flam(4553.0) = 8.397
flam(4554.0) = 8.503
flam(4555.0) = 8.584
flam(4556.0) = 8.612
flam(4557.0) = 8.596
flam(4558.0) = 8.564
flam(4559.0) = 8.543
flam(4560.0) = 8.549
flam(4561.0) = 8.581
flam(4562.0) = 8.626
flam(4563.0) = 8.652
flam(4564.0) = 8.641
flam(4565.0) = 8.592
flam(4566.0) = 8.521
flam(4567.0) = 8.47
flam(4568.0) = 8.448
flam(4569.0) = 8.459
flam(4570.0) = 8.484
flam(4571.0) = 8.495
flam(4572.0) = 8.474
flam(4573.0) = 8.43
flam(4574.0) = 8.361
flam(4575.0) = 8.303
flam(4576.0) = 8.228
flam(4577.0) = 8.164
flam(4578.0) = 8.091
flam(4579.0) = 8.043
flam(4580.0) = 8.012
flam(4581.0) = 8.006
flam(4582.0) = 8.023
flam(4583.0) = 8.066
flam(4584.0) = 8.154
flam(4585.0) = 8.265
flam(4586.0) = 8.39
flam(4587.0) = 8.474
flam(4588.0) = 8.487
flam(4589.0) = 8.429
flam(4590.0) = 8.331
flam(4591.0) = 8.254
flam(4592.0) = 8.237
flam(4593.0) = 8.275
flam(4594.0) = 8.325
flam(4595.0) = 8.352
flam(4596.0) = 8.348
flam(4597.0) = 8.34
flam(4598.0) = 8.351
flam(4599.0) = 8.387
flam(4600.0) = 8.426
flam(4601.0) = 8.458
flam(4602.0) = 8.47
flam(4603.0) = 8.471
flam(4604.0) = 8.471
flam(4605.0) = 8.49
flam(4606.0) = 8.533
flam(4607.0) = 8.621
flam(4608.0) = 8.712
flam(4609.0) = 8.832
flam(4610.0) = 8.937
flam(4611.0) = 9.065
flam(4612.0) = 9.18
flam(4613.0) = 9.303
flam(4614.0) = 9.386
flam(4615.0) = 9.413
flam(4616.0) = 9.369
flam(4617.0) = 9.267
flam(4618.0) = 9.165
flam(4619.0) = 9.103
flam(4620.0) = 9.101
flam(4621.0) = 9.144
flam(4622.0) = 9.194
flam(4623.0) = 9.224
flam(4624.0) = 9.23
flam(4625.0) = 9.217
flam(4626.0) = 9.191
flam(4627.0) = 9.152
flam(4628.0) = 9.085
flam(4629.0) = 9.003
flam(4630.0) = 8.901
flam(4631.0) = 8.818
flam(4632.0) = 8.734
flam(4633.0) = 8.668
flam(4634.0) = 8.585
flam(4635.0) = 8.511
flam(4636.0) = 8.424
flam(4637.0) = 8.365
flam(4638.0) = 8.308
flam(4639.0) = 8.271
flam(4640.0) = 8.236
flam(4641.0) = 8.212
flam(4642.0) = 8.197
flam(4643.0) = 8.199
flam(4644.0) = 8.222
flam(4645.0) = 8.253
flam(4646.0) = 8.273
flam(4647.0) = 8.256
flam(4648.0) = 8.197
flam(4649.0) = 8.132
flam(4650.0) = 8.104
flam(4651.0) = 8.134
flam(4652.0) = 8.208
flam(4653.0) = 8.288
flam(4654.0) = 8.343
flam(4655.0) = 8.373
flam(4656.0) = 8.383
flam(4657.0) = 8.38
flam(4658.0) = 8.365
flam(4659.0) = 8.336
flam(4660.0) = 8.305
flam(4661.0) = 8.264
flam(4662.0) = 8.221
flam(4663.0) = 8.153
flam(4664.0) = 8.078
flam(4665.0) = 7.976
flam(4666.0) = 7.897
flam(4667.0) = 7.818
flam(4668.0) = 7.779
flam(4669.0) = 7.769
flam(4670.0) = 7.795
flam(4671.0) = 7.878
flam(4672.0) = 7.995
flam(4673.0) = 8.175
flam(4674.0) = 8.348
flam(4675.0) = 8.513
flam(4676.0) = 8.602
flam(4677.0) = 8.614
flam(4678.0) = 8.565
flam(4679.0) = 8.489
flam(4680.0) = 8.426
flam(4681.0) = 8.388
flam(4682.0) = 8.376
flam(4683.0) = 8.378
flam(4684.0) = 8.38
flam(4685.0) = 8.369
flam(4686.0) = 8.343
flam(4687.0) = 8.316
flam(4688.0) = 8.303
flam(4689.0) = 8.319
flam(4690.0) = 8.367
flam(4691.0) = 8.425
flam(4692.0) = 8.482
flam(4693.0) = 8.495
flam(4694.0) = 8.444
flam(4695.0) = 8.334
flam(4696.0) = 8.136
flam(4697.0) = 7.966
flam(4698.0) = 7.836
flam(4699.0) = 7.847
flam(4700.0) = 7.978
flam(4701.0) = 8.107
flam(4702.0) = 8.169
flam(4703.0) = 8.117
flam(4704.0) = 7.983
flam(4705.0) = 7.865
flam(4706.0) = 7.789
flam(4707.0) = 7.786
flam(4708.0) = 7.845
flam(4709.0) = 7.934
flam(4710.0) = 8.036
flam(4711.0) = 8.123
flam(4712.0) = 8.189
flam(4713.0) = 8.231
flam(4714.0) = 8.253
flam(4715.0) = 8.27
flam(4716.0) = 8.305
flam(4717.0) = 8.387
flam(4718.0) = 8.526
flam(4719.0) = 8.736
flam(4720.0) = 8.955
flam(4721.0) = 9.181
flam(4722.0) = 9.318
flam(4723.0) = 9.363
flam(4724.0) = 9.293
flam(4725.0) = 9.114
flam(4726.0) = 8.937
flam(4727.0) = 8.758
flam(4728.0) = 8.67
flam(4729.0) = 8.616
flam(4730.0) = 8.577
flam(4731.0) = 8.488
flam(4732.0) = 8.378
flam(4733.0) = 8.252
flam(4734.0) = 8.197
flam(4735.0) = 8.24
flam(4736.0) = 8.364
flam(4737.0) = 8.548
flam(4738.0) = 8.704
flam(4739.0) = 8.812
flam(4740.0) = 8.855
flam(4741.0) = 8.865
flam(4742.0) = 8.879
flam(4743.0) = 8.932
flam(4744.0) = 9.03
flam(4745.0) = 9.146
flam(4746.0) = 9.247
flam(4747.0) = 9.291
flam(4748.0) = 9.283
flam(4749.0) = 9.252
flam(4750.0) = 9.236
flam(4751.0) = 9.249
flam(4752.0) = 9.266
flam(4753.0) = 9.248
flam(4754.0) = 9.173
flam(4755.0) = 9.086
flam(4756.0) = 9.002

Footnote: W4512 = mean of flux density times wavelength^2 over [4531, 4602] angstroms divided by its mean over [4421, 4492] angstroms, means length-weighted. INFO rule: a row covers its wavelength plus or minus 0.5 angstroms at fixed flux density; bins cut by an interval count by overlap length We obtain 1.1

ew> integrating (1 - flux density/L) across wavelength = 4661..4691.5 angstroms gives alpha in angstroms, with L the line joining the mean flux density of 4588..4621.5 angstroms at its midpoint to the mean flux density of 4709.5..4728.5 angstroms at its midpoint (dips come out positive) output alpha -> 1.6 angstroms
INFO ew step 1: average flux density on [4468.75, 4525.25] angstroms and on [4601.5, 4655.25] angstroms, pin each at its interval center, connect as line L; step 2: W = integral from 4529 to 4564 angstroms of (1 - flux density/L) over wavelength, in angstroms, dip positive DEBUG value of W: 1.4 angstroms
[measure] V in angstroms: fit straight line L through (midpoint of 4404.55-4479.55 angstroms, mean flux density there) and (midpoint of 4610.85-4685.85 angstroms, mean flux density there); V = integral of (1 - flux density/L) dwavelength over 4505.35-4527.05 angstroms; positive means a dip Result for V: -1.8 angstroms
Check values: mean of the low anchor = 7.47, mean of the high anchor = 8.52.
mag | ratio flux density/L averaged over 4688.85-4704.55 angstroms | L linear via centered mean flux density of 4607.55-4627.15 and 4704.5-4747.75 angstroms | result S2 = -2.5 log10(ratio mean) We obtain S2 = 0.07 mag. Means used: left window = 9.16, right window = 8.59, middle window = 8.18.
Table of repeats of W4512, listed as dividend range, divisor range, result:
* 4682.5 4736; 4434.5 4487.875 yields 1.21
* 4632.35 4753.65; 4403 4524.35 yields 1.19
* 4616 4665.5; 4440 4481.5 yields 1.21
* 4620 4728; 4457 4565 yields 1.11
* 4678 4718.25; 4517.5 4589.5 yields 1.07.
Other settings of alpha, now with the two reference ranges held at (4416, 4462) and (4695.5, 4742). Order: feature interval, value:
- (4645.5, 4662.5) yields -0.17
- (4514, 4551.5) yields -1.08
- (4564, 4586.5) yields -1.14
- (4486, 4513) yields -2.52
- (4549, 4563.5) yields -1.19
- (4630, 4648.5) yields -0.59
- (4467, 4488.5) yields -1.70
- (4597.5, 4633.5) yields -3.90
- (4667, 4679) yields 0.10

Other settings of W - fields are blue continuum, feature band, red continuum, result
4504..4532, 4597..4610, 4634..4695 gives -0.4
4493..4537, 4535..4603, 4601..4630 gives 2.5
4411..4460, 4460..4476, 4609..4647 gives 0.1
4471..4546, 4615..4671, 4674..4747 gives -0.9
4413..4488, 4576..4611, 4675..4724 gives -1.5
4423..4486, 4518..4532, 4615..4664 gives 0.3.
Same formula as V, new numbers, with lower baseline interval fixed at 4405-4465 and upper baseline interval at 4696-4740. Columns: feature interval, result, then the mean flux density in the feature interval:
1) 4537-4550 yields -0.56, 8.08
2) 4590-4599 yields -0.43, 8.32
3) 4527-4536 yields 0.32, 7.43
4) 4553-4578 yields -2.09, 8.48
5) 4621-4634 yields -1.55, 9.02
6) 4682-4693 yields -0.12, 8.37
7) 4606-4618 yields -1.61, 9.08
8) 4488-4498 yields -0.49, 7.93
